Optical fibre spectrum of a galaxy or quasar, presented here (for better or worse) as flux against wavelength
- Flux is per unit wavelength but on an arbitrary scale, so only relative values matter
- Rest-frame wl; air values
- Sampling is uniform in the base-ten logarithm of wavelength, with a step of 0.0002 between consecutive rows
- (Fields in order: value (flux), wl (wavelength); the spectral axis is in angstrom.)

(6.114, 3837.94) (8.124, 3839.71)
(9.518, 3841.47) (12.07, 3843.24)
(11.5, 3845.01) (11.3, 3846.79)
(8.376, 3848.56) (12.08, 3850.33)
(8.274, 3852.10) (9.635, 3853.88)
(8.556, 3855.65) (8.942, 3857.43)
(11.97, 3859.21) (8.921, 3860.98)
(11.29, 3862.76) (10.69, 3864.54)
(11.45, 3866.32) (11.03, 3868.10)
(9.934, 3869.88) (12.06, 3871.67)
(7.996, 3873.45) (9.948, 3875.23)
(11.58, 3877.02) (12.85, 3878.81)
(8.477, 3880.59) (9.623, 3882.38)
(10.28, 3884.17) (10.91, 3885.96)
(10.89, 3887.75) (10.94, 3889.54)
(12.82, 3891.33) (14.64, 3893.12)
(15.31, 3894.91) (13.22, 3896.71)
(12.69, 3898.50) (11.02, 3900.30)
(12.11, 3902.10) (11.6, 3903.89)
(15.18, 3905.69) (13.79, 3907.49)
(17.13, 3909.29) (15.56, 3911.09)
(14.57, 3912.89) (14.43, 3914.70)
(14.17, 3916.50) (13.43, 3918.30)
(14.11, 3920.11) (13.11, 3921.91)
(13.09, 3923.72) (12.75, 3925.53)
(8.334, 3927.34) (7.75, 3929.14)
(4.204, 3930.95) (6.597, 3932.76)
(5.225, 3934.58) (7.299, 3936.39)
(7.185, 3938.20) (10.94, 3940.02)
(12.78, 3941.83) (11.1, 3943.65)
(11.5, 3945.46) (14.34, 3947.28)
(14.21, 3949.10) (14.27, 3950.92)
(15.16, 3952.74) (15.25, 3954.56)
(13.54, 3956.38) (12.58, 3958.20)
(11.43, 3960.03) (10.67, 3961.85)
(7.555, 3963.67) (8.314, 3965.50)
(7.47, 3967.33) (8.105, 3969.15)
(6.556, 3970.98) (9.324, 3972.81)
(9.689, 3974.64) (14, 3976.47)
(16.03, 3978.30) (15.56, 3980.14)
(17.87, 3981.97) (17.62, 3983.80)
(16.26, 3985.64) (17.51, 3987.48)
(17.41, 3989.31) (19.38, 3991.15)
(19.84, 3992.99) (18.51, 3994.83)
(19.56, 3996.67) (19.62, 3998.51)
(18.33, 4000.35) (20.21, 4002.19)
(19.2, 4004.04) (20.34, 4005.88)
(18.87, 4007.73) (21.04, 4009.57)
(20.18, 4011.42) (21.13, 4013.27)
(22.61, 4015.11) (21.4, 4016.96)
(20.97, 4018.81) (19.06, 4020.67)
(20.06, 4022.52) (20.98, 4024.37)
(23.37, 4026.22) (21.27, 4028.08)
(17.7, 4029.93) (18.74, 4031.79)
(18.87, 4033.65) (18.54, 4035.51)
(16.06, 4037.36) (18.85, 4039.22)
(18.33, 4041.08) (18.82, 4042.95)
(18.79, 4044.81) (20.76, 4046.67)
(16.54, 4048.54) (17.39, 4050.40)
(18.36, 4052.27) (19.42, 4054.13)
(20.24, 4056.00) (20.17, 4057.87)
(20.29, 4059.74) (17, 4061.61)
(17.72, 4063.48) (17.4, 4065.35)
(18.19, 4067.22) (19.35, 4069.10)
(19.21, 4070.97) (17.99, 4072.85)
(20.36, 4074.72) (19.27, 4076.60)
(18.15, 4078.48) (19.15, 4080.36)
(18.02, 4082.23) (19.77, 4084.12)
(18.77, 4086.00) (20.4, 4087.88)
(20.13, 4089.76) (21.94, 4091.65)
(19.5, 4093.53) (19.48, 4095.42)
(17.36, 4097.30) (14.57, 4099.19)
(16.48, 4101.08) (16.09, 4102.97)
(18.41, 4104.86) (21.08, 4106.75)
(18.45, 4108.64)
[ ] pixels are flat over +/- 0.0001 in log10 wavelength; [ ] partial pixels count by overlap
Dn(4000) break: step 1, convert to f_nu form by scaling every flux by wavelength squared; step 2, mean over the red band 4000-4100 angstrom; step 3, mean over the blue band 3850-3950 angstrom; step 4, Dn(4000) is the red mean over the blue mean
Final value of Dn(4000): 1.83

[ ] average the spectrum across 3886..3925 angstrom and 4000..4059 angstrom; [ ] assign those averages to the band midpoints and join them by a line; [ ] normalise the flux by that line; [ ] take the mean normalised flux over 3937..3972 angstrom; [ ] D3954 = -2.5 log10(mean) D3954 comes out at 0.38 mag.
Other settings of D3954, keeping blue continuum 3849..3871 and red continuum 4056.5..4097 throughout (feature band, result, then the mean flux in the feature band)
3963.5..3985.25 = 0.26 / 11.8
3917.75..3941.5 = 0.34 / 9.56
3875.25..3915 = -0.08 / 12.6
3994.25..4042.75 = -0.18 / 19.8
